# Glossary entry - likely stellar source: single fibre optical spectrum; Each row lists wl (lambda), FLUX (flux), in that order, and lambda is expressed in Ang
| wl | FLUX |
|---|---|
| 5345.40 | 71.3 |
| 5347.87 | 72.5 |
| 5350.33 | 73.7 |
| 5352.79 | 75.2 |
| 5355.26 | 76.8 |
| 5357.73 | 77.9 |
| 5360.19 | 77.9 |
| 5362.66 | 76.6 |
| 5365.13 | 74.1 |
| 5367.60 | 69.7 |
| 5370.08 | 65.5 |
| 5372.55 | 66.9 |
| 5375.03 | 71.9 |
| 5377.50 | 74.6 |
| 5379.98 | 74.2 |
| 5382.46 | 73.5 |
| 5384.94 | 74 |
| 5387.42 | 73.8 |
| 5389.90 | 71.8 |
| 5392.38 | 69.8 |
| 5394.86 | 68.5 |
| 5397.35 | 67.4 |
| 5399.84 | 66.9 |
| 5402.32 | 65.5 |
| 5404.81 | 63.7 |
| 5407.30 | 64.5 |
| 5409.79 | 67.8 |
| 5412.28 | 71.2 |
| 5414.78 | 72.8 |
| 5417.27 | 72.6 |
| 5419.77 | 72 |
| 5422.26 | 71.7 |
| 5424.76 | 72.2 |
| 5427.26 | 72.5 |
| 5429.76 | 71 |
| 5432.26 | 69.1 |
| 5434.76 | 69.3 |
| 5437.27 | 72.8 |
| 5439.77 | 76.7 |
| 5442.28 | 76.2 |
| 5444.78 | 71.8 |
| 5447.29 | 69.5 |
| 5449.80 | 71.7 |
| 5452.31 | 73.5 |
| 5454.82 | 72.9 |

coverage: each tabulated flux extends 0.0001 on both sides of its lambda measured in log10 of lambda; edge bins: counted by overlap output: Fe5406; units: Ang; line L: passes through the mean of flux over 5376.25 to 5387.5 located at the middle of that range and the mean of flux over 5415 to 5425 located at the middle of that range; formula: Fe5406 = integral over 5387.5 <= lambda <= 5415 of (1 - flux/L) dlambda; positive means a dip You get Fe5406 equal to 1.8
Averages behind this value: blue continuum 74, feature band 68.2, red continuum 72.2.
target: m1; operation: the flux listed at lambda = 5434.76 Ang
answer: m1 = 69.3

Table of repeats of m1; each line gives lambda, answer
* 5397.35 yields 67.4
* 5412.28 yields 71.2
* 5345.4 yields 71.3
